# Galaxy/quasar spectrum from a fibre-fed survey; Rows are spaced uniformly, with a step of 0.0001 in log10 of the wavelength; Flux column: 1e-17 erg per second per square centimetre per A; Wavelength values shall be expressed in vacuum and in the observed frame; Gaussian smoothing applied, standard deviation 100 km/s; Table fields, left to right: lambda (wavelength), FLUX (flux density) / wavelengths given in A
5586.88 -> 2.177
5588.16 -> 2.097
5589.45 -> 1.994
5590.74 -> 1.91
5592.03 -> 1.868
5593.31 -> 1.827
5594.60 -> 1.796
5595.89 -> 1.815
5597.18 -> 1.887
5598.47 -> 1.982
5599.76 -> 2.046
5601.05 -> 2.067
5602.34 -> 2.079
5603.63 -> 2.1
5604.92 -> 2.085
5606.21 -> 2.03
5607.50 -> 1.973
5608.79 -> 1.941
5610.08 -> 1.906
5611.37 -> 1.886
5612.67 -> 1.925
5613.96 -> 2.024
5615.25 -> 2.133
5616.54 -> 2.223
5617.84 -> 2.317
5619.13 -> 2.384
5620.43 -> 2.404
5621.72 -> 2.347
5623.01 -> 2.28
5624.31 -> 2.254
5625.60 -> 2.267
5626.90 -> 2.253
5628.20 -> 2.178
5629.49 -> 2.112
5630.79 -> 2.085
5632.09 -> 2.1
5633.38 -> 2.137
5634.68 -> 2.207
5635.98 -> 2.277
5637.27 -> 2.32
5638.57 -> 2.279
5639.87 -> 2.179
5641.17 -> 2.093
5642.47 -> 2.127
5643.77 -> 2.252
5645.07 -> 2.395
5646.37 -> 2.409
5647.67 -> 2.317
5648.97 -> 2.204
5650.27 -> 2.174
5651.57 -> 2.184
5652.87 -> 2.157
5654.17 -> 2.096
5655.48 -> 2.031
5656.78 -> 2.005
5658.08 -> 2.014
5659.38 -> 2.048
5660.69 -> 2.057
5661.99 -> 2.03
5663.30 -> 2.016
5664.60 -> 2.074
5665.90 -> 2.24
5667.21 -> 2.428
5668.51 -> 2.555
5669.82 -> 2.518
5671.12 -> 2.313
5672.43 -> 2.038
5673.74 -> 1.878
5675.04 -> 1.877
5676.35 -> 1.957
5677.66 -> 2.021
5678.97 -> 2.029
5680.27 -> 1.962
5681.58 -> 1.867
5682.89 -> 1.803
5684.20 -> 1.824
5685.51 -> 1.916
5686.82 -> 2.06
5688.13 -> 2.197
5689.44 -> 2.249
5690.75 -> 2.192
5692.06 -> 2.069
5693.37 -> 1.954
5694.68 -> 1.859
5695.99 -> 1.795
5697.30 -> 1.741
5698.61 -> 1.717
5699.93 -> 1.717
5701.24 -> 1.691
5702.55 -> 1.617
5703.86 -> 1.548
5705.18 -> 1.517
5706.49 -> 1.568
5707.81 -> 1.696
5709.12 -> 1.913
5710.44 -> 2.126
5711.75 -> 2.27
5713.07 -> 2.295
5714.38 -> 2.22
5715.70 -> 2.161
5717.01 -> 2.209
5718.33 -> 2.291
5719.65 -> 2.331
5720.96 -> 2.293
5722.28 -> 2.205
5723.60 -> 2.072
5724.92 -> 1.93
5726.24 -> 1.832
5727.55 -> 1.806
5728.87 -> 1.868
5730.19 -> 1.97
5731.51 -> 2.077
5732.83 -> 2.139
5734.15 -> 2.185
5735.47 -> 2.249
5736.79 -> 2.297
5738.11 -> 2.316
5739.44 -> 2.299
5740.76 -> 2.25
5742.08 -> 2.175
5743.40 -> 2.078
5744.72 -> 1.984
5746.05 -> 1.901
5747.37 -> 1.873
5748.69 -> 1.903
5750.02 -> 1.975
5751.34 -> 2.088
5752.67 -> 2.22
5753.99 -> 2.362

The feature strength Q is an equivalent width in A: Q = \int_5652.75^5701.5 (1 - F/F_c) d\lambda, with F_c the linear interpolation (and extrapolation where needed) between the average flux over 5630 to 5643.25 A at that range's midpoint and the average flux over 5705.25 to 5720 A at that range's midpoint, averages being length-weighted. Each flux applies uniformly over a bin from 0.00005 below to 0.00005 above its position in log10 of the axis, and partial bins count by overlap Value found 2.18 A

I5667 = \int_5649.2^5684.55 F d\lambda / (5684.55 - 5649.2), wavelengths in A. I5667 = 2.08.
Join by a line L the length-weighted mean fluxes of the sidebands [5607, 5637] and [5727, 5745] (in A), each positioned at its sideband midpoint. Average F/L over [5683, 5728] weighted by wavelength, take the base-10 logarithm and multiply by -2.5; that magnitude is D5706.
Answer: 0.09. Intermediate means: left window 2.16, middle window 1.97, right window 2.13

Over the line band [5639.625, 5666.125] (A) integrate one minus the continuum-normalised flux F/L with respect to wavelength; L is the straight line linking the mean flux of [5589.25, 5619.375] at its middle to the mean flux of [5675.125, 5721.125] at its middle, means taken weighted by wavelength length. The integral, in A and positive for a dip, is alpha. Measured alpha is -2.2 A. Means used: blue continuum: 2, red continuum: 1.96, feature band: 2.15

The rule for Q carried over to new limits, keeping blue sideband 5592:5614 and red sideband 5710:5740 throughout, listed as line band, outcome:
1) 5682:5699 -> 1.1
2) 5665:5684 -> -0.3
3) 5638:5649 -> -1.3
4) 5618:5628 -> -1.6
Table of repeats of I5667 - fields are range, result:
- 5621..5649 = 2.23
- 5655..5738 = 2.02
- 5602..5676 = 2.16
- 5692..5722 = 1.94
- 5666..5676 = 2.22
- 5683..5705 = 1.87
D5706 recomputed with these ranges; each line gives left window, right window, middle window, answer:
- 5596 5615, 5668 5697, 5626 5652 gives -0.10 mag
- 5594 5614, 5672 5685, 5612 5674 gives -0.13 mag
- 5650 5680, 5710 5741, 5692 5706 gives 0.23 mag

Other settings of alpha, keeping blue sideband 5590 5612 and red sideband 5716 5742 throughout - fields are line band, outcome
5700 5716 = 1.8 A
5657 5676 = -0.9 A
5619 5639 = -2.5 A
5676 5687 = 0.7 A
